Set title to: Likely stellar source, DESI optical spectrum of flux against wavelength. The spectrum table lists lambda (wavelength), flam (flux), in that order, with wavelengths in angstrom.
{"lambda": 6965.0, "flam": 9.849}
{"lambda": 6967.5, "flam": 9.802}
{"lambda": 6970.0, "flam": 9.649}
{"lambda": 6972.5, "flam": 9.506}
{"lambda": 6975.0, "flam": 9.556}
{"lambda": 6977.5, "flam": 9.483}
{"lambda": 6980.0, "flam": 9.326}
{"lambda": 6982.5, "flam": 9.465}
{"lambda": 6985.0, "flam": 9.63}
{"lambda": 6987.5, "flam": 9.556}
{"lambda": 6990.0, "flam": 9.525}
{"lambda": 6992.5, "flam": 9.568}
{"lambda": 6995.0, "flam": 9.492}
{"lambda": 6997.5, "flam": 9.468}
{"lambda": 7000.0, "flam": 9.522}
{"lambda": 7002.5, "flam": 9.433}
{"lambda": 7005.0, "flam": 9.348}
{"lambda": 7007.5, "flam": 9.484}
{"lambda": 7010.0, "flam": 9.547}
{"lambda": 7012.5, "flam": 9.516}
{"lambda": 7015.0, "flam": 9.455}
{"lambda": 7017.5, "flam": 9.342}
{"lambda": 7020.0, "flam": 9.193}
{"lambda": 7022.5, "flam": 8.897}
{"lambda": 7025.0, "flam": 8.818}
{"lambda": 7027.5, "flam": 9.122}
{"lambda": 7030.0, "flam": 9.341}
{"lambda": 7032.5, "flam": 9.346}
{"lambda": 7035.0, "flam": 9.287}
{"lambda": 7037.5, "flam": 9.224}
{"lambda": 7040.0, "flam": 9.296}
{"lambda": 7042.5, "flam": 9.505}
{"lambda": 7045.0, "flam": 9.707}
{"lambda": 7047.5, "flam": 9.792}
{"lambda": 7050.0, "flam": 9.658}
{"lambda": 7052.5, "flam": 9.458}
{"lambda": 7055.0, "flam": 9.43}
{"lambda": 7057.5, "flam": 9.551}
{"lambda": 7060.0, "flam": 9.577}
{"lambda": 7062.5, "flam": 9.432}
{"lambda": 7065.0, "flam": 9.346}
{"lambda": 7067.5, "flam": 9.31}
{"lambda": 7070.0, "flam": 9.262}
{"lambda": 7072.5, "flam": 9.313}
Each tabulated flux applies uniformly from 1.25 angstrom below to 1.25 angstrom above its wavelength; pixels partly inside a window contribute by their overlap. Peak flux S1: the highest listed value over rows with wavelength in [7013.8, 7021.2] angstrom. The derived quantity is 9.455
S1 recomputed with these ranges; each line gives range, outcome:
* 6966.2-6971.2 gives 9.802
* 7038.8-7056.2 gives 9.792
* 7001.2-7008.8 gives 9.484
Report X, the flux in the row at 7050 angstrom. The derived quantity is 9.658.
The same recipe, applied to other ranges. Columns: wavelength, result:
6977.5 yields 9.483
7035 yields 9.287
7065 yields 9.346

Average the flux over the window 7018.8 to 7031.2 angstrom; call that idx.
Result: 9.07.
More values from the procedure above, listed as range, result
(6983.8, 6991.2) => 9.57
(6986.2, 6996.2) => 9.54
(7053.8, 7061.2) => 9.52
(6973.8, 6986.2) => 9.49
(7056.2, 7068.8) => 9.44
